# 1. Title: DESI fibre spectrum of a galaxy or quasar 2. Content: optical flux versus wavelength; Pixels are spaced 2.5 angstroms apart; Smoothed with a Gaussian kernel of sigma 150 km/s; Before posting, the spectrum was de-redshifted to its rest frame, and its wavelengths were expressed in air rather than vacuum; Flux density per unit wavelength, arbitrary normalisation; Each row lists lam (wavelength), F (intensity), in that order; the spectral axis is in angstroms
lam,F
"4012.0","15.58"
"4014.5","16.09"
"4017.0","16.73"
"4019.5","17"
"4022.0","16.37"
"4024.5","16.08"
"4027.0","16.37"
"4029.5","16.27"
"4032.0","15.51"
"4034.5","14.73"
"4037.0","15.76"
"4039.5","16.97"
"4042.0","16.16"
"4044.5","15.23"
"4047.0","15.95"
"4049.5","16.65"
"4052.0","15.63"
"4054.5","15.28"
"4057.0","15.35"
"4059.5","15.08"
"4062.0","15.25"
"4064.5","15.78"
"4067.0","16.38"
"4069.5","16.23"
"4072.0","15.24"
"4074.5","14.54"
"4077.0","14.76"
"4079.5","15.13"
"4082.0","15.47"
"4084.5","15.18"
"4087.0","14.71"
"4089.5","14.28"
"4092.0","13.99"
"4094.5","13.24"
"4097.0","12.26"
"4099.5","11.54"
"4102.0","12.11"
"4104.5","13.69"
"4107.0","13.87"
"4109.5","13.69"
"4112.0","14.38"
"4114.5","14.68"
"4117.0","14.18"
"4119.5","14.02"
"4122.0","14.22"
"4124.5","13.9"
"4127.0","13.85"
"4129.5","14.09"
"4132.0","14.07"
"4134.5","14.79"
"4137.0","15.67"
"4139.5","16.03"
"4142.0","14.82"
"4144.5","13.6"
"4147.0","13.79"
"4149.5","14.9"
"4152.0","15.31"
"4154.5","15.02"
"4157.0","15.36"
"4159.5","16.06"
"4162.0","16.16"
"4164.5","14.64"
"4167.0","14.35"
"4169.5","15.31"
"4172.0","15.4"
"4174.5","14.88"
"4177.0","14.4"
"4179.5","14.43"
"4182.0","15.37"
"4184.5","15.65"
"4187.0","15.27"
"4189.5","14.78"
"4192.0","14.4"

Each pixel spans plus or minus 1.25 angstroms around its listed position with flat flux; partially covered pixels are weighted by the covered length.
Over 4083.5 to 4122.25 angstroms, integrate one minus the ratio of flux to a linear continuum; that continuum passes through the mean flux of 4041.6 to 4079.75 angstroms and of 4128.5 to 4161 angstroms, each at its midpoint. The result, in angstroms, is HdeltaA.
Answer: 3.8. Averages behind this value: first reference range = 15.5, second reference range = 14.9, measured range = 13.7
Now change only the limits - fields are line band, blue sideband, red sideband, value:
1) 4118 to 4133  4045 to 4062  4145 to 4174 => 1.2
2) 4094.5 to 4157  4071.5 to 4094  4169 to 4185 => 3.2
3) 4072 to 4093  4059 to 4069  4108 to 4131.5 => 0.5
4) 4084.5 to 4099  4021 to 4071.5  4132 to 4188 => 1.7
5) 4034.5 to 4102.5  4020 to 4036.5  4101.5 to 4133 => 0.2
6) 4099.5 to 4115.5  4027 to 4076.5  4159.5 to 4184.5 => 1.9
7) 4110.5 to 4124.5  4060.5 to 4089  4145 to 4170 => 0.8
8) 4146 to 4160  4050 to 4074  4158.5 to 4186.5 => 0.2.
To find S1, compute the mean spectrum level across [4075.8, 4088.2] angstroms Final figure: 15.1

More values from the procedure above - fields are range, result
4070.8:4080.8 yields 14.9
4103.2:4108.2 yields 13.8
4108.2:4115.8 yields 14.2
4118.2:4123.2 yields 14.1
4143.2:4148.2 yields 13.7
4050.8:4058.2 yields 15.4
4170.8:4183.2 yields 14.9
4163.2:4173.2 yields 14.9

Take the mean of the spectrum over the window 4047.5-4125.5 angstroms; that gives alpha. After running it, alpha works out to 14.6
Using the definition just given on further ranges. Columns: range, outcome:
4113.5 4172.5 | 14.8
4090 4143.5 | 14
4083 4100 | 13.7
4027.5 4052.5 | 15.9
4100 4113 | 13.4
